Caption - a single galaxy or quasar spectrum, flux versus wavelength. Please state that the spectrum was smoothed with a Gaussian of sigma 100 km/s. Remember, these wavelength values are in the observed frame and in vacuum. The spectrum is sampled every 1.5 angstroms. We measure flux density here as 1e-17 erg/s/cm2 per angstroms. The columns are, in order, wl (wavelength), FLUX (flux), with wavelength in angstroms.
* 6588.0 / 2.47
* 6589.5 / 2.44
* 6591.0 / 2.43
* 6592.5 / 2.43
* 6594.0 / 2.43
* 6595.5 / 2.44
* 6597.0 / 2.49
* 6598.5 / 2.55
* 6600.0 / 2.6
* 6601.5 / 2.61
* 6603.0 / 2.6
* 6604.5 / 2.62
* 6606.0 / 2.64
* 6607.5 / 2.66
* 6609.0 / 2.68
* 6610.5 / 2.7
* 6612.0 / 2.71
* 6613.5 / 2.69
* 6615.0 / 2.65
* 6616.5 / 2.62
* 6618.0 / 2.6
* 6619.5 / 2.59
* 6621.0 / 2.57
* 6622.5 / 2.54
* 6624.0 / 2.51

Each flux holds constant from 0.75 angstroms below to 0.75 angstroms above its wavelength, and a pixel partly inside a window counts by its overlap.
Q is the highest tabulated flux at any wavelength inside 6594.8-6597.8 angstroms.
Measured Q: 2.49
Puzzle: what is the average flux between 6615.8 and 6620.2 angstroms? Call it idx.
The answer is 2.6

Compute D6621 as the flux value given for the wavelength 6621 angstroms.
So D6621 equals 2.57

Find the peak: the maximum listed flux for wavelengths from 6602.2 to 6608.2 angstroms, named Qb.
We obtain 2.66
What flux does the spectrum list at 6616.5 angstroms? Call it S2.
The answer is 2.62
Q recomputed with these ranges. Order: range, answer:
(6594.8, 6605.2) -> 2.62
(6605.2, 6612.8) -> 2.71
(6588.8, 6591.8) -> 2.44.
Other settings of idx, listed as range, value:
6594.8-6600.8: 2.52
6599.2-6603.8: 2.6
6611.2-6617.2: 2.67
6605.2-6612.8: 2.68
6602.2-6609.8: 2.64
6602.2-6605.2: 2.61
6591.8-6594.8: 2.43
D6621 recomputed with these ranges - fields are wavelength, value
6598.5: 2.55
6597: 2.49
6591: 2.43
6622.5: 2.54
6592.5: 2.43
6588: 2.47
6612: 2.71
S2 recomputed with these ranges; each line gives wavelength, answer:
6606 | 2.64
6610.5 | 2.7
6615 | 2.65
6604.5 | 2.62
